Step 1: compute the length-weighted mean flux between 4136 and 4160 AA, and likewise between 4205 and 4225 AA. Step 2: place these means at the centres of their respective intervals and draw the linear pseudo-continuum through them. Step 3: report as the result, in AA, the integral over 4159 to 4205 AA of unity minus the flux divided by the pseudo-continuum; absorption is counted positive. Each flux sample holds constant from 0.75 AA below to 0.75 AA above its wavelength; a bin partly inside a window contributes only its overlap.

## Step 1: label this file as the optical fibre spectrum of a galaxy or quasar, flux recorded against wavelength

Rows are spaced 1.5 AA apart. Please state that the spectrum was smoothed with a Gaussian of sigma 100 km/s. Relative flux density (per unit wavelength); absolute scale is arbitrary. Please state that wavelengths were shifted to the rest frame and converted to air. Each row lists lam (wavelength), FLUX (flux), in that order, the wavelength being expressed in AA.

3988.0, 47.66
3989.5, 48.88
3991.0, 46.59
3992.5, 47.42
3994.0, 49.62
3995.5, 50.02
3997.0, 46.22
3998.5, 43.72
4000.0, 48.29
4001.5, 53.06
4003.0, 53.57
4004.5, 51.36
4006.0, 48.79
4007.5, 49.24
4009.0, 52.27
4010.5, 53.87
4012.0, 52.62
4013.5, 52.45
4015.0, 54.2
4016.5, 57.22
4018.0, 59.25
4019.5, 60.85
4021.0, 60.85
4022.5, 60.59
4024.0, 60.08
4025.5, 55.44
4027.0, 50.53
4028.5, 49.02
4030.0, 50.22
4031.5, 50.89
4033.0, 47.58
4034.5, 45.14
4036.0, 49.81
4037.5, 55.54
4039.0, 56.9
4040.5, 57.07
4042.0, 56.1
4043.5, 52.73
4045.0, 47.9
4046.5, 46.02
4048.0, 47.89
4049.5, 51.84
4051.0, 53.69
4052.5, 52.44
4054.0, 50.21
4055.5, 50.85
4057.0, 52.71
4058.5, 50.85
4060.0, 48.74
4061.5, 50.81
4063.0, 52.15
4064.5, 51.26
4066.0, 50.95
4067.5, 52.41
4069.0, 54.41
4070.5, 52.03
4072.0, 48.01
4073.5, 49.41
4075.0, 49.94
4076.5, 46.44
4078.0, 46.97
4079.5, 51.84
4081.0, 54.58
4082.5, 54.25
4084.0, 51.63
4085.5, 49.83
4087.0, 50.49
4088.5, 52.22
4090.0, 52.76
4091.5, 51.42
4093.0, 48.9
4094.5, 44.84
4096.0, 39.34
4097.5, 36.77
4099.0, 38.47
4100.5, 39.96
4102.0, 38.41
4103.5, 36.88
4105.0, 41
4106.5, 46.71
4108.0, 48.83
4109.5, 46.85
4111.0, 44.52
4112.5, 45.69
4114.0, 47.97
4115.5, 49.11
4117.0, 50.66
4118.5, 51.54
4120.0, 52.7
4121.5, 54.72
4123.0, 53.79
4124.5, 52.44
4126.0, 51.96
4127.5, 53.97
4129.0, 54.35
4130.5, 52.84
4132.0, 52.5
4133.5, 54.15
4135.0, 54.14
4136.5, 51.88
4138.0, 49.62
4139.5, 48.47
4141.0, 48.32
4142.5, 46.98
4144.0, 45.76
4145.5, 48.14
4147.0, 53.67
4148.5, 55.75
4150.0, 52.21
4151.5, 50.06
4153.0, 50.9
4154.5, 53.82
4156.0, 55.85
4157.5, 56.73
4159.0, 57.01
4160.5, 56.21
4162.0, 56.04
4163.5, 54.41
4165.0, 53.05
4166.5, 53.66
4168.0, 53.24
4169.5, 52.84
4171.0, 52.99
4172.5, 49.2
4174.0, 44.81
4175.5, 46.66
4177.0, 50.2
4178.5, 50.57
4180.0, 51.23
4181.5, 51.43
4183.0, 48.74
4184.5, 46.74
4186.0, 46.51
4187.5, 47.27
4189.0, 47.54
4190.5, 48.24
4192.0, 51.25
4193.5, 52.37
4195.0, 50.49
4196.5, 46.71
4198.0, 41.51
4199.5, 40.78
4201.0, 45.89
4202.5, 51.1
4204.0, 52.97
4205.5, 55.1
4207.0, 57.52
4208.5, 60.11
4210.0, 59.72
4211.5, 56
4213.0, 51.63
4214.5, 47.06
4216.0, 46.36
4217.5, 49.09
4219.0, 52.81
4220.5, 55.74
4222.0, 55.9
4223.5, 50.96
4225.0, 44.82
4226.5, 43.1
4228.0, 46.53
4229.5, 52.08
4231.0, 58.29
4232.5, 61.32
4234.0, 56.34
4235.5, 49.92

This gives 2.2 AA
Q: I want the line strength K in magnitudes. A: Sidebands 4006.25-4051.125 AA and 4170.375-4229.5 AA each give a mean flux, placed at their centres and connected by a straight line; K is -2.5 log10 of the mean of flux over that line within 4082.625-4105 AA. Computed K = 0.15 mag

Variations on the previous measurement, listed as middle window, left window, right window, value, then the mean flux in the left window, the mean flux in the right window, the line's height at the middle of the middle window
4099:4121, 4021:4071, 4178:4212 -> 0.13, 52.1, 50.4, 51.4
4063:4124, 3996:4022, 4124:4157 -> 0.08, 52.9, 51.7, 52.1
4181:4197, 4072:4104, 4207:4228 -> 0.04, 47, 51.8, 50.8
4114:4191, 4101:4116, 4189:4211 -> -0.09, 44.4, 50.9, 47.6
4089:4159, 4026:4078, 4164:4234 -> 0.04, 50.9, 50.8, 50.8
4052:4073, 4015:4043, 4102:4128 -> 0.02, 54.6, 48.4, 52.2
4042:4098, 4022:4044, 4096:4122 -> -0.02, 53.1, 45.1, 49.2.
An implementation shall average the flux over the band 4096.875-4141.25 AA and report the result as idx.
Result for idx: 48.3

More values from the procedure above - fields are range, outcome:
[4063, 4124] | 48.3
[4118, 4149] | 51.8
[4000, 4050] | 53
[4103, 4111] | 44.3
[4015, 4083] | 52.3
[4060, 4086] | 50.9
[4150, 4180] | 52.5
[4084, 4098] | 47.8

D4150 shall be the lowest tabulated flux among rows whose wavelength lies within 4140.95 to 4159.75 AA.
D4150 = 45.76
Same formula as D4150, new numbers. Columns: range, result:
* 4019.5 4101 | 36.77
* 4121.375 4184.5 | 44.81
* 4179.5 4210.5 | 40.78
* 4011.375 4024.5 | 52.45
